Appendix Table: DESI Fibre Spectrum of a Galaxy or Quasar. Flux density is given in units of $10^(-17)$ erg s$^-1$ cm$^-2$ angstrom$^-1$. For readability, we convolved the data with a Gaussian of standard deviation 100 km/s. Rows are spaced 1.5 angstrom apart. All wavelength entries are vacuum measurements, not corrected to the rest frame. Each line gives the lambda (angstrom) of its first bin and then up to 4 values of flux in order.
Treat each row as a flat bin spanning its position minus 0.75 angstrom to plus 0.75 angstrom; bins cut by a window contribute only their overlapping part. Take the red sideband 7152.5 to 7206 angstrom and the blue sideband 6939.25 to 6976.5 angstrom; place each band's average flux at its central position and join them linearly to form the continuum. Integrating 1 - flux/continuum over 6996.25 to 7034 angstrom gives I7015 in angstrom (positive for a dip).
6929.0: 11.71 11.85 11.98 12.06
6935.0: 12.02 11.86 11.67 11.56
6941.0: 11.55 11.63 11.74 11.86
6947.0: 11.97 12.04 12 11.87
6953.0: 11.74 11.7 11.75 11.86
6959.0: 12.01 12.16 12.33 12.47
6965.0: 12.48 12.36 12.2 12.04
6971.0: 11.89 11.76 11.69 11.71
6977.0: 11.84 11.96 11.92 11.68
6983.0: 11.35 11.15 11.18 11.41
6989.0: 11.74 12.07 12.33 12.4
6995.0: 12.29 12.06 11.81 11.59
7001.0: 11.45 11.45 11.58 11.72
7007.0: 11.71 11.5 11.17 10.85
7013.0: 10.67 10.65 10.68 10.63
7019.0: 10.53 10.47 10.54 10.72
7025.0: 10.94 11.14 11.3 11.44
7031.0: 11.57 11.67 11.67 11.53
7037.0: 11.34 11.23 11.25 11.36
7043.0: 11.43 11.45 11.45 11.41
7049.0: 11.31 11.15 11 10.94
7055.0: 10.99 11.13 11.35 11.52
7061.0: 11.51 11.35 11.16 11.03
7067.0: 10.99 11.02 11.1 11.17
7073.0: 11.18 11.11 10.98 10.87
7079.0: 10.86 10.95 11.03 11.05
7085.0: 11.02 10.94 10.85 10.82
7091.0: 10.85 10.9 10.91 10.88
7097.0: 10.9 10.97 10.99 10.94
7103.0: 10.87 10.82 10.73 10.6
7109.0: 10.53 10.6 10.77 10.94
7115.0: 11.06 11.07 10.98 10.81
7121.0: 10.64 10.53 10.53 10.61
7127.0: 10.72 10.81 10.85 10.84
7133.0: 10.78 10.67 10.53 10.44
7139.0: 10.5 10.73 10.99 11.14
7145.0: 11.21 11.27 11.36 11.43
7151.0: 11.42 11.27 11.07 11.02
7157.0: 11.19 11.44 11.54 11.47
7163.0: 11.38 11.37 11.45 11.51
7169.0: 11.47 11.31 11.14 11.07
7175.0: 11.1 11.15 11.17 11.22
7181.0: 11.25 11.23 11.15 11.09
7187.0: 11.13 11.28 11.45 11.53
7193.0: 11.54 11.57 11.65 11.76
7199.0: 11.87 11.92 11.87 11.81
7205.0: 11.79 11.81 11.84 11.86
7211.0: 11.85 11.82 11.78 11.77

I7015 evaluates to 1.9 angstrom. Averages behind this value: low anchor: 11.9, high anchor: 11.4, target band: 11.2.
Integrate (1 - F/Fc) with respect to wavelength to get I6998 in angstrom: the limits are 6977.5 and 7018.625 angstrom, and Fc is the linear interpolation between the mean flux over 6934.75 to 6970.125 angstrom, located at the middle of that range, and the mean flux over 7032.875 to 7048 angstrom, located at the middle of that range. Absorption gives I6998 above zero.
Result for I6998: 0.58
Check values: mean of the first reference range 12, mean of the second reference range 11.4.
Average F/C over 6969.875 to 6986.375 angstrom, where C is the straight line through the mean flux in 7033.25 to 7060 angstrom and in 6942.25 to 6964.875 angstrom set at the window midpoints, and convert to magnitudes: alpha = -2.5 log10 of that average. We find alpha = 0.011 mag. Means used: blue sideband 12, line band 11.7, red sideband 11.3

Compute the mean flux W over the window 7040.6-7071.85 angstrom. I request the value 11.2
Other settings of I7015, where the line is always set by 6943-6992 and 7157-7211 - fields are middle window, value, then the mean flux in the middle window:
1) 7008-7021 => 1.1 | 10.8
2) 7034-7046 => 0.4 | 11.4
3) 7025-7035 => 0.3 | 11.4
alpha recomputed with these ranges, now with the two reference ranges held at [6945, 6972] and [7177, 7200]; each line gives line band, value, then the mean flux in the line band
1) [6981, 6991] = 0.04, 11.5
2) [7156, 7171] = 0.01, 11.4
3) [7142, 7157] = 0.03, 11.2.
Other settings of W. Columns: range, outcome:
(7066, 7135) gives 10.9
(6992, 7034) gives 11.3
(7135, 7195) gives 11.2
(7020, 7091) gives 11.2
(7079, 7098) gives 10.9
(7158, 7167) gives 11.4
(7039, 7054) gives 11.3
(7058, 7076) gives 11.2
